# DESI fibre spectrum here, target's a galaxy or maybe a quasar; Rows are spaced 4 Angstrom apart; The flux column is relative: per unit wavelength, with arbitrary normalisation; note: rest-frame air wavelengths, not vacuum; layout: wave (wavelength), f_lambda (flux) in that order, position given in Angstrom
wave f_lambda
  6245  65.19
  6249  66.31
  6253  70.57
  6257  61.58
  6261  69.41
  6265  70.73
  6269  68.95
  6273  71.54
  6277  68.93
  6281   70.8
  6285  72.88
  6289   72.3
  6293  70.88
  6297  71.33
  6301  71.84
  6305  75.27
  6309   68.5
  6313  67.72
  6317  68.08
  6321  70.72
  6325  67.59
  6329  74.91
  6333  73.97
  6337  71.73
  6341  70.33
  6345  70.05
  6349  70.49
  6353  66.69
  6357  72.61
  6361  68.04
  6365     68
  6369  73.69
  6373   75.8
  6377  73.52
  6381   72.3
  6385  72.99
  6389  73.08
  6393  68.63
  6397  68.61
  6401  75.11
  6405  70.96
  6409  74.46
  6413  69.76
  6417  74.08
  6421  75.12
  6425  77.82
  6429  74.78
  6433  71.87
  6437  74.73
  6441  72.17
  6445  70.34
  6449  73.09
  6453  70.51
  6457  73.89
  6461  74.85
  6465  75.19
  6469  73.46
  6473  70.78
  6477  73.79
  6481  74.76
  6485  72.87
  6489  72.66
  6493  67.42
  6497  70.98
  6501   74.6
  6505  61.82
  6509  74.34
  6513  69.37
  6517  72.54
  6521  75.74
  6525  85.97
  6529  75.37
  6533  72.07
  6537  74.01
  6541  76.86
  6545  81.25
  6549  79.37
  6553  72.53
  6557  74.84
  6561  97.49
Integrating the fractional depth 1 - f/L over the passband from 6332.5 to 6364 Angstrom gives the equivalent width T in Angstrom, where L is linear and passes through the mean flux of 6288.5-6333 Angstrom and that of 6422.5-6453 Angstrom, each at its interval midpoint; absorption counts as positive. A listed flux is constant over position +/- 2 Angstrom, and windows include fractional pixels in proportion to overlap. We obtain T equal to 0.6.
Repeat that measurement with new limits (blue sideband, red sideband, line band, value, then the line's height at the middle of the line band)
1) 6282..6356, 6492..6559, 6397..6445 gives -0.6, 72.5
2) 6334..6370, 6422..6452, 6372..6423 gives -0.4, 72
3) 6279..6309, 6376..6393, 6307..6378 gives 1.5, 72.2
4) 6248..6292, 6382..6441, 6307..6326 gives 0.6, 70.7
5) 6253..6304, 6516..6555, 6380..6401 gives 0.5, 73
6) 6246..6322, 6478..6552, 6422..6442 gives -0.5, 72.5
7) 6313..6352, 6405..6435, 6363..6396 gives 0.1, 72.3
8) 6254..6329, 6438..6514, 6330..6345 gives -0.3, 70.6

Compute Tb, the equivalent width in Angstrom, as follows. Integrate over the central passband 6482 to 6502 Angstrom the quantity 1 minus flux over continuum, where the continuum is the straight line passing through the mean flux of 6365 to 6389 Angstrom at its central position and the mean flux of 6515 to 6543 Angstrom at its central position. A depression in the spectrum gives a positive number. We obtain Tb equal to 0.97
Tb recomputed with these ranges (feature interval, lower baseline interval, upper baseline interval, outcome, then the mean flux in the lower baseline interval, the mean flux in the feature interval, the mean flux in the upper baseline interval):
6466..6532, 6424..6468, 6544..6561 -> 2.9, 73.5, 72.9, 79.2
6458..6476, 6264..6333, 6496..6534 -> -0.2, 70.9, 73.6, 73.4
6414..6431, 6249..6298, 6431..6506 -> -0.8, 69.8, 75.1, 72.2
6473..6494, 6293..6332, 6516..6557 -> 0.8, 70.8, 72.4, 76.6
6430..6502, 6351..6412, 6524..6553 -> 1.9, 71.6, 72.7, 77.2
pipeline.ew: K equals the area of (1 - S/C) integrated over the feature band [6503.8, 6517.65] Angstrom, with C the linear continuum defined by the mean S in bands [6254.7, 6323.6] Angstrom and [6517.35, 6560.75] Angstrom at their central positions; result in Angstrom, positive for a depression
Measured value 1.3 Angstrom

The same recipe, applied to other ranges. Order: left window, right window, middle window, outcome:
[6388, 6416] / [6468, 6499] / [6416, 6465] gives -1.3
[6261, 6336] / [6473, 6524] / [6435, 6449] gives -0.2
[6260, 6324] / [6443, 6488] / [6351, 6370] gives 0.5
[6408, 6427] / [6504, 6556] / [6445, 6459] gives 0.4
